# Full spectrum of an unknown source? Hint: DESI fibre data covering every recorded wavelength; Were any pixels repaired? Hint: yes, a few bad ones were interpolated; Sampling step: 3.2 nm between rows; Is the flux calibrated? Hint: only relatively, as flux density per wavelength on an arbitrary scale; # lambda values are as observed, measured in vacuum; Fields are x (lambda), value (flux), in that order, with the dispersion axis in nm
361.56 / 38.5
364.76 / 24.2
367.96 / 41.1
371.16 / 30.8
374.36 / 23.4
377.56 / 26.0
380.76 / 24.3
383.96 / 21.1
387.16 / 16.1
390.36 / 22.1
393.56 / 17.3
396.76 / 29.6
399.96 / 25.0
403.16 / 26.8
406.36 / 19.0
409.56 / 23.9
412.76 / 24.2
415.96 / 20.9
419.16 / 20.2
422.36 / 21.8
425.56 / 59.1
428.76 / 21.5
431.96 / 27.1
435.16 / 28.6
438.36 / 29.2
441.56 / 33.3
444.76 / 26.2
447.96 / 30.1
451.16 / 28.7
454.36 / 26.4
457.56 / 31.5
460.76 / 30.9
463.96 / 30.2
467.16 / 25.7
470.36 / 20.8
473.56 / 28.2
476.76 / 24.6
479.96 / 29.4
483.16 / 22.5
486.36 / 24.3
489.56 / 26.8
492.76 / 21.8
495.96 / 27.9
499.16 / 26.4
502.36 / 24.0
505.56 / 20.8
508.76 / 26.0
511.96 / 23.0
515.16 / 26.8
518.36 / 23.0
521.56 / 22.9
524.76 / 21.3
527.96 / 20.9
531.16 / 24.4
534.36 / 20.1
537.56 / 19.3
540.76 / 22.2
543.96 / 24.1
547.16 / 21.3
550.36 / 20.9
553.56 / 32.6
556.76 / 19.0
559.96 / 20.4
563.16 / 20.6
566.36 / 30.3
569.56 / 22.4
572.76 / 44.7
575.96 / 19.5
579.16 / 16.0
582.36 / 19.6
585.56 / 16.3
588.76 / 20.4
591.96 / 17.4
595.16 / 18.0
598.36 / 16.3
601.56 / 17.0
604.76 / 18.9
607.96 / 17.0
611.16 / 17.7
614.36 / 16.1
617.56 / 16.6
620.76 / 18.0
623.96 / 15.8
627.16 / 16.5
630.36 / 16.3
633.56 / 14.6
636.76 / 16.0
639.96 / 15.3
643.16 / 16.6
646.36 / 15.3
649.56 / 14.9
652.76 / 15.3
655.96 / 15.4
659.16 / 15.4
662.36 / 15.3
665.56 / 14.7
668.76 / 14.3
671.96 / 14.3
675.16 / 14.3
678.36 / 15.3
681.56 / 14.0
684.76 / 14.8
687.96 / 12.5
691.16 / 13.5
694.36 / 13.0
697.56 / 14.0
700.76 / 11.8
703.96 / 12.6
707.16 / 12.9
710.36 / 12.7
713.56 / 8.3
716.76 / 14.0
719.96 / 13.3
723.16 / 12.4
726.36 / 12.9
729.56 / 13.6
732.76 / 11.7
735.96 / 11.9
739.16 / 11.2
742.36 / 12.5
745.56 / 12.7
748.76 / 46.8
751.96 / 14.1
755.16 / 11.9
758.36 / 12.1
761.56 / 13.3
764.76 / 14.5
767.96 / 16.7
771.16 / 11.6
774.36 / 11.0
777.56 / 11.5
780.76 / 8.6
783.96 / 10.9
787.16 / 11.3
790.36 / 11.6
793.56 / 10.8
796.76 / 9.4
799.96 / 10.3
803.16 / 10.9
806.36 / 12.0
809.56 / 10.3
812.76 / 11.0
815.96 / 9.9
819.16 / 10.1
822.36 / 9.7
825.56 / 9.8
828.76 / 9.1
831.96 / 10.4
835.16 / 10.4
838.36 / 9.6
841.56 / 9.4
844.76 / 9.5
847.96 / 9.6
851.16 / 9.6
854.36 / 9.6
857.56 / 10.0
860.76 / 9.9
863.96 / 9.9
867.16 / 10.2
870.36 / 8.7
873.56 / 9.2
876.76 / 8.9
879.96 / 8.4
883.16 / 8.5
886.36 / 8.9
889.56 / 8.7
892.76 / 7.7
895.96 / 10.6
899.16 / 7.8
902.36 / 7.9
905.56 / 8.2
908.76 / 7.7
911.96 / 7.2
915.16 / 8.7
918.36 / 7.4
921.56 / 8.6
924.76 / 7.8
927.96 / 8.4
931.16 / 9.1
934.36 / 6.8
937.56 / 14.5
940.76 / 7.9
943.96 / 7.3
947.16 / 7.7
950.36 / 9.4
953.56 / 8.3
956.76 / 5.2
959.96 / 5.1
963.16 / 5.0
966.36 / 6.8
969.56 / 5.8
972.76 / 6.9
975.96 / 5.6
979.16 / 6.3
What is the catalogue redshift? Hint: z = 0.141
